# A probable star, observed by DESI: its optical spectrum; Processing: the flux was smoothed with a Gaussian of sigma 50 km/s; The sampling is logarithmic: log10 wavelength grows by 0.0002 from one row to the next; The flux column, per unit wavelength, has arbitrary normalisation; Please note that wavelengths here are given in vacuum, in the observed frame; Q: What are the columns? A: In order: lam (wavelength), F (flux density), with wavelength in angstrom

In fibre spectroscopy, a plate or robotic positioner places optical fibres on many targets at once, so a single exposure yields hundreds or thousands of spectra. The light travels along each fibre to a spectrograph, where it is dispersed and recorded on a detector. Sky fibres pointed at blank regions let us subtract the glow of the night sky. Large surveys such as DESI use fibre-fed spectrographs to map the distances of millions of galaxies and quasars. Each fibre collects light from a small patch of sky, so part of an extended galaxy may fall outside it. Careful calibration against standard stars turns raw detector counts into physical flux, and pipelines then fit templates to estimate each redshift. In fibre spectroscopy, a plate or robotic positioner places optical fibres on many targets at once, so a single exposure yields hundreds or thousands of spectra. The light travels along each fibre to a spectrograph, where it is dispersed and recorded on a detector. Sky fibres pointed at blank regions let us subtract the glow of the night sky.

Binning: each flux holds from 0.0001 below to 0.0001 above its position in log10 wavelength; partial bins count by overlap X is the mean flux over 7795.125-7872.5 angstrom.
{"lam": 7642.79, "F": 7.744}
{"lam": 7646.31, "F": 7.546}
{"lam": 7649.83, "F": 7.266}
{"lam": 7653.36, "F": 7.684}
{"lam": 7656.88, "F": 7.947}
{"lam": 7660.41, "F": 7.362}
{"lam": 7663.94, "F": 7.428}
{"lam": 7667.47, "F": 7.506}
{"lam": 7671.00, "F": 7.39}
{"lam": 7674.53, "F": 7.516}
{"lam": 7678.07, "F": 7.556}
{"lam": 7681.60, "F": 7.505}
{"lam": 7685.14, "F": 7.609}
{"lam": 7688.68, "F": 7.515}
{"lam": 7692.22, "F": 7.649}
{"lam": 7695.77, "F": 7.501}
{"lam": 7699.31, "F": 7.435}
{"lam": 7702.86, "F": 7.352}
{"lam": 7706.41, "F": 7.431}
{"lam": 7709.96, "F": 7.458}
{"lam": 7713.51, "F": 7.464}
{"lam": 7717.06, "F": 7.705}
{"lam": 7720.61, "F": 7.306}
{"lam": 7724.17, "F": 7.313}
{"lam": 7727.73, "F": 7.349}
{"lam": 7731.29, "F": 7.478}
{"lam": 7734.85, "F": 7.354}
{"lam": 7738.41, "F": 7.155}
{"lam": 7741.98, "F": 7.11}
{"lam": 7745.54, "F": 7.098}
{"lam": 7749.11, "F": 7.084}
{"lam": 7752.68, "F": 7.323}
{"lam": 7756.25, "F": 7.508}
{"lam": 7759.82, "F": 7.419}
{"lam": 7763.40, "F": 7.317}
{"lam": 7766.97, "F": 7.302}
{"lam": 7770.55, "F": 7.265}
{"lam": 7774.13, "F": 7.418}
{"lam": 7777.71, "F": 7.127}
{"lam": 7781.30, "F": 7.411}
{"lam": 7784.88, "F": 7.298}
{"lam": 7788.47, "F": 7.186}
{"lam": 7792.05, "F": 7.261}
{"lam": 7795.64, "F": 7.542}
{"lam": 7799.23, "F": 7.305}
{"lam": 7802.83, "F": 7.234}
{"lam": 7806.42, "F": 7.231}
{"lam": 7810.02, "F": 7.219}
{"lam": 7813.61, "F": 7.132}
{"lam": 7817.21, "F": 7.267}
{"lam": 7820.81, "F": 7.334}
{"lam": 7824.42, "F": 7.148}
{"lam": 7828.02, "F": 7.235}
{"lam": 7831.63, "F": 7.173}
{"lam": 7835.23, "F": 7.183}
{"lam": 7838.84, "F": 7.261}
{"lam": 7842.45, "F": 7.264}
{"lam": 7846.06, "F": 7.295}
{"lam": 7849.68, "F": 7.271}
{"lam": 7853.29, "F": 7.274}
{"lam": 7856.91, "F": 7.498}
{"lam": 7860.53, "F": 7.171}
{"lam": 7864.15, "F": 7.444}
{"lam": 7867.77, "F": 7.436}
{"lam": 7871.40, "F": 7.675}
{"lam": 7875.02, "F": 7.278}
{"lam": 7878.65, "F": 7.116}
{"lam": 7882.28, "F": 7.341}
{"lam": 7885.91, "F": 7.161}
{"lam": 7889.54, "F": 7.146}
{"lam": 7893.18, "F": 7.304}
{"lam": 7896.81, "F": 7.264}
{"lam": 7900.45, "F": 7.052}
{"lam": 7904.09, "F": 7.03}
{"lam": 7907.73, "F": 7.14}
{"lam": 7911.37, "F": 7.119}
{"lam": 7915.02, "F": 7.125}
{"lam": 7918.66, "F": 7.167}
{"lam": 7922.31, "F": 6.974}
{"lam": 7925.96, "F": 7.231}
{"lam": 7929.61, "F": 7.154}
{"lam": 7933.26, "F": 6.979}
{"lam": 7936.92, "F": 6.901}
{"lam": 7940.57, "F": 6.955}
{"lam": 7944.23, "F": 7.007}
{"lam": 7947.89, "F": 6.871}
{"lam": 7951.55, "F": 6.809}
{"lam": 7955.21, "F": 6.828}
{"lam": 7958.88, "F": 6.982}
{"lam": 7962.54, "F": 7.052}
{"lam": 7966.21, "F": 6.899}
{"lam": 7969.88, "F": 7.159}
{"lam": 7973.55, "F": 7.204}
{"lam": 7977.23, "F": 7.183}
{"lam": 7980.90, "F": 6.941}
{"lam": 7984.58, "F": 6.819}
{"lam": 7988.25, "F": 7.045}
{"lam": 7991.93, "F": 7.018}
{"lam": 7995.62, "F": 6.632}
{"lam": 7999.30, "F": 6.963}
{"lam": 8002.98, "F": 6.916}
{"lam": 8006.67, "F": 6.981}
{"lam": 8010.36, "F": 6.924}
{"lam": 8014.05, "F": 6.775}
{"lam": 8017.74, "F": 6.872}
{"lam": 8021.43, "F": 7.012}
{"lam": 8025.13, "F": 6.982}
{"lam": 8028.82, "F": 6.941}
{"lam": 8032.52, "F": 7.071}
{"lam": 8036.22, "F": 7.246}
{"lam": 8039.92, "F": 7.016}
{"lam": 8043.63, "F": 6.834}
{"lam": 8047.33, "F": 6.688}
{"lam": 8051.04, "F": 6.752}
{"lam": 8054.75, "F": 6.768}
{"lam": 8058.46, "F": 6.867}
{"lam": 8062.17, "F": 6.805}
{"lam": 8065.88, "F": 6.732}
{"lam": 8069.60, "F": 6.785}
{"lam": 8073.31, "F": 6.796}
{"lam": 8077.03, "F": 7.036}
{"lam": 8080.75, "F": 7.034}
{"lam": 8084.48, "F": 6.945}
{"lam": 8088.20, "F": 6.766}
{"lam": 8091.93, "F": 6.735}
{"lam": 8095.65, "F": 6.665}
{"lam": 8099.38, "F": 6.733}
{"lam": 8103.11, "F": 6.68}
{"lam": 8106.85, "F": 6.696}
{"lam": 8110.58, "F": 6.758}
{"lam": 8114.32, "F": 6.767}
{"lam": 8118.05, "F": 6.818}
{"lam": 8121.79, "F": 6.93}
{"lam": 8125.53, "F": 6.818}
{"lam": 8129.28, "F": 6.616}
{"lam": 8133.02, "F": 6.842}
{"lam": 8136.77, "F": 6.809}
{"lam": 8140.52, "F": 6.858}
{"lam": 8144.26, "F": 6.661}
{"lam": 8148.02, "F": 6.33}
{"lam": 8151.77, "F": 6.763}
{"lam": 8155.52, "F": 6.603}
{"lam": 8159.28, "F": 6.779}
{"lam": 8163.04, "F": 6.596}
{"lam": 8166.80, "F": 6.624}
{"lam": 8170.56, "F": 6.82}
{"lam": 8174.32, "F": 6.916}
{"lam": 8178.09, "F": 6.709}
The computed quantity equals 7.29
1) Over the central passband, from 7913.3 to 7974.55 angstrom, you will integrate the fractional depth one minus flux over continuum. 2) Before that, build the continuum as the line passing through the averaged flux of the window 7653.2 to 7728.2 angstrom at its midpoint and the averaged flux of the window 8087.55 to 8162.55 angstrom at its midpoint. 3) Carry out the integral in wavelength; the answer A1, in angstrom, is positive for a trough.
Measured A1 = 0.3 angstrom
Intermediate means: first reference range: 7.5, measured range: 7.02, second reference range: 6.73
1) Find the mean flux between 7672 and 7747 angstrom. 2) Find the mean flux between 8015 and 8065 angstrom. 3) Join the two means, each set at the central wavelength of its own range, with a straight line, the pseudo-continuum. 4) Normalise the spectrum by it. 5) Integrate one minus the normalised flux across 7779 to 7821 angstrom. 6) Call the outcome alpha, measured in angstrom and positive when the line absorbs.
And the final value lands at 0.0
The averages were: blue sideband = 7.42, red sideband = 6.91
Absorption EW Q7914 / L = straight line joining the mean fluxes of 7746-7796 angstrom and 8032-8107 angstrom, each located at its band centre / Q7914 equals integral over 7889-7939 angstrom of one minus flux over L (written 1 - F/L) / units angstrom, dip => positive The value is -0.2 angstrom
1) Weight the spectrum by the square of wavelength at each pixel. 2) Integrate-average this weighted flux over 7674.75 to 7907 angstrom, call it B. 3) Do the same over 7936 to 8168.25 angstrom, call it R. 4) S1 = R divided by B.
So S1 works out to 1.00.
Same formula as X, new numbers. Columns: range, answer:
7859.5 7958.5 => 7.13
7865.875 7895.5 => 7.31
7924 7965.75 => 6.98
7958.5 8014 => 6.97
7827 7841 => 7.21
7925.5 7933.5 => 7.13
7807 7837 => 7.21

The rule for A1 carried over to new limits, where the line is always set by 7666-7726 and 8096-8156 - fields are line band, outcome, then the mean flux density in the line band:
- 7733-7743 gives 0.3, 7.21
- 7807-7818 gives 0.1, 7.2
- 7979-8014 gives 0.2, 6.91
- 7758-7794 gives 0.2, 7.3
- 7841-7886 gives -0.9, 7.33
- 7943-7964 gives 0.3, 6.92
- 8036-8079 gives 0.0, 6.85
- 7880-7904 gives -0.2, 7.2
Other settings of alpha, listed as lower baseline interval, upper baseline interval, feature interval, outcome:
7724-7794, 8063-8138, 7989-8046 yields -0.2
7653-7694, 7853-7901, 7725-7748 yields 0.7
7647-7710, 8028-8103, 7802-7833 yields 0.2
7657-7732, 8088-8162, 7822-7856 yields -0.1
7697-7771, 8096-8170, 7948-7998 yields 0.1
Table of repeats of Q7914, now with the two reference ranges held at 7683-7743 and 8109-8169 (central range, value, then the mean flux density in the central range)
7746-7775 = 0.12 angstrom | 7.32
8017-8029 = -0.08 angstrom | 6.96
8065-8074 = 0.09 angstrom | 6.77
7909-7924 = -0.02 angstrom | 7.1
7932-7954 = 0.41 angstrom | 6.92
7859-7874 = -0.53 angstrom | 7.43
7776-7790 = 0.10 angstrom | 7.25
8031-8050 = -0.20 angstrom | 6.96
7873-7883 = -0.13 angstrom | 7.25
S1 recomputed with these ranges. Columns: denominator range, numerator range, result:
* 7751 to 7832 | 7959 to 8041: 1.01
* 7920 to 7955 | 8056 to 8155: 1.01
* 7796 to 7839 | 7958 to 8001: 1.01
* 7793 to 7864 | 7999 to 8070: 1.00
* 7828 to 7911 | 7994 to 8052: 0.99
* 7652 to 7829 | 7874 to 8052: 1.01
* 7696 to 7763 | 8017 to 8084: 1.02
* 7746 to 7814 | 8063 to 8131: 1.01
